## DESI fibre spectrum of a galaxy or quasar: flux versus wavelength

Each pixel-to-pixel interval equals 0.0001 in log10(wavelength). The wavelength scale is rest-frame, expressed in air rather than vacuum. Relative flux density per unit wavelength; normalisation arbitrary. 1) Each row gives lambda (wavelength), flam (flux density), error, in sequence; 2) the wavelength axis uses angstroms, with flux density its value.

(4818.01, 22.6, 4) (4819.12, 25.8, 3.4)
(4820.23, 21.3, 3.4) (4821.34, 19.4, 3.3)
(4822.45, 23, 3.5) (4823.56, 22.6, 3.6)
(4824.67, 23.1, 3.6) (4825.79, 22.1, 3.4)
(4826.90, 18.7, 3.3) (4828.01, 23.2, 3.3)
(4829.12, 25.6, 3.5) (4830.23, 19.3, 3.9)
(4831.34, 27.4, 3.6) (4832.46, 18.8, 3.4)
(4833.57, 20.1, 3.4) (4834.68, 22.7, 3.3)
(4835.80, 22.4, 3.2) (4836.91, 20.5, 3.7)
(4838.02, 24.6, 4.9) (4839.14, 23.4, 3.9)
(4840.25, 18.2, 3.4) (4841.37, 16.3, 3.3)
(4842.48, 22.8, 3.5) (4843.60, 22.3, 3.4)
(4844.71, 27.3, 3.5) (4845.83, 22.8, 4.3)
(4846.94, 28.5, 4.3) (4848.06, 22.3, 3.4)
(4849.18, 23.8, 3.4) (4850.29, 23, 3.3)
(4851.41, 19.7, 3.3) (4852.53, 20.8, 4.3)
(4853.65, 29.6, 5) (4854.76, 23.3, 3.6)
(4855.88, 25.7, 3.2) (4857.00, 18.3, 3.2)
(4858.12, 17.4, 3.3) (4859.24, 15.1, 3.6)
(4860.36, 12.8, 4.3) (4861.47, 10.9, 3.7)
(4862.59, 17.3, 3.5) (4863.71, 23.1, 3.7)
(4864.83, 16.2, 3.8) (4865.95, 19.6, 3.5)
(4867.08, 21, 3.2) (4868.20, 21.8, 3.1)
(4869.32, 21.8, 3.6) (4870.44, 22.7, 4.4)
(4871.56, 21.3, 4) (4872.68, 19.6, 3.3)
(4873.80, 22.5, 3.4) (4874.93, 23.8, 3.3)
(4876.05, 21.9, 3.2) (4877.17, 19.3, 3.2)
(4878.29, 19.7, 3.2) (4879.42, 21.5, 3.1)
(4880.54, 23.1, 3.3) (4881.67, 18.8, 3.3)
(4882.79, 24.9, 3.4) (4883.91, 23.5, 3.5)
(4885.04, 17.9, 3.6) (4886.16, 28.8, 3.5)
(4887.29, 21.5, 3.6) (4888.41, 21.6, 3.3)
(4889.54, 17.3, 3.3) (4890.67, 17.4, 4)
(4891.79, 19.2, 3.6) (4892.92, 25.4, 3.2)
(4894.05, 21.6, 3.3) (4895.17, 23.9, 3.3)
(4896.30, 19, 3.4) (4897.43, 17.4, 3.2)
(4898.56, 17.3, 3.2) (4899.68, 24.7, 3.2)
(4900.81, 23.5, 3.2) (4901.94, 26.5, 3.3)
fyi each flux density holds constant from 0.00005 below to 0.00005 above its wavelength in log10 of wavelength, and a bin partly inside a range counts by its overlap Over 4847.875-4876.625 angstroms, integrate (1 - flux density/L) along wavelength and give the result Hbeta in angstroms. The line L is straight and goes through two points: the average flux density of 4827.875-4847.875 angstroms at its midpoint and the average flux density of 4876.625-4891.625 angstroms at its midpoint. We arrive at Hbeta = 1.6 angstroms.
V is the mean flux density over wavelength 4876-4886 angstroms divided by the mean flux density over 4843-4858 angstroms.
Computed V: 0.9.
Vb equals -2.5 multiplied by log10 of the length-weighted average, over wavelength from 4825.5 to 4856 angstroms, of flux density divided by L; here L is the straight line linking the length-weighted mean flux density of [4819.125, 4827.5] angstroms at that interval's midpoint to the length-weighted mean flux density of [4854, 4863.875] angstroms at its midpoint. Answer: -0.14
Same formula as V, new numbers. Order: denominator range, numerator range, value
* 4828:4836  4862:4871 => 0.91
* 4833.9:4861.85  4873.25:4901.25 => 1.00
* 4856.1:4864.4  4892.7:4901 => 1.27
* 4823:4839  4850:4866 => 0.87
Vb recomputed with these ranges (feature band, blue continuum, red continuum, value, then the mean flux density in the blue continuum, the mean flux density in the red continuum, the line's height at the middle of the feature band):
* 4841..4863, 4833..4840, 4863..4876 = 0.03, 22.1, 21.2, 21.7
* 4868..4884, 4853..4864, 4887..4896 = -0.08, 19.3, 20.9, 20.1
